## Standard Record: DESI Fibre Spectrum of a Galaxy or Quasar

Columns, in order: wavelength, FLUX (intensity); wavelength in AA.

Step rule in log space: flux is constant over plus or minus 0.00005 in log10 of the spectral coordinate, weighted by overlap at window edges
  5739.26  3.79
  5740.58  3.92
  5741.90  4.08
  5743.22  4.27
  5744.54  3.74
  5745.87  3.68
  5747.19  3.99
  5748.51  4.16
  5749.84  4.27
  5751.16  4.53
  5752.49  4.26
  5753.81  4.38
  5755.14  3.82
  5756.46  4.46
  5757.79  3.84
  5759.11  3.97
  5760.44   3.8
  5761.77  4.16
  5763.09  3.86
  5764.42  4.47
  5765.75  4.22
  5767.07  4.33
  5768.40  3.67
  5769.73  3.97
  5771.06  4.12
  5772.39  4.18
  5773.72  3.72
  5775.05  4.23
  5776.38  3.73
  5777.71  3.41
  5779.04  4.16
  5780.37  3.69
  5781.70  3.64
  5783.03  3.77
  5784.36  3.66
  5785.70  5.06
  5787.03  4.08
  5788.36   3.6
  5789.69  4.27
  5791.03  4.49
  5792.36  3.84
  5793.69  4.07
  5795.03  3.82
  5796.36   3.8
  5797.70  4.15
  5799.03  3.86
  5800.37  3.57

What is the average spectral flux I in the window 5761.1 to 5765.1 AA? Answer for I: 4.16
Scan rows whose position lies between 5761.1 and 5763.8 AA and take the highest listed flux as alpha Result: 4.16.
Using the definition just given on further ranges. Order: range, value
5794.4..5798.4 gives 4.15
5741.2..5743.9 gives 4.27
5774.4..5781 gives 4.23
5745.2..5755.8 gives 4.53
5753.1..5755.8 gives 4.38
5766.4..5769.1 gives 4.33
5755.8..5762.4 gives 4.46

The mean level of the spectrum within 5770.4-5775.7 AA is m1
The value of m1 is 4.06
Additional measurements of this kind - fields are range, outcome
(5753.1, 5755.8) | 4.11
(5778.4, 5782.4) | 3.83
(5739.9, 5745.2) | 4.01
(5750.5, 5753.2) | 4.4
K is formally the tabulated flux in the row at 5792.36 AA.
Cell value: 3.84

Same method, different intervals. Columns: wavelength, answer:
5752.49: 4.26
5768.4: 3.67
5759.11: 3.97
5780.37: 3.69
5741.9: 4.08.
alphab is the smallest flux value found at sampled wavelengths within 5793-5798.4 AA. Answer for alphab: 3.8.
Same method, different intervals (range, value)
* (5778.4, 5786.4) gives 3.64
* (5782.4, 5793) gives 3.6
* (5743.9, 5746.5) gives 3.68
